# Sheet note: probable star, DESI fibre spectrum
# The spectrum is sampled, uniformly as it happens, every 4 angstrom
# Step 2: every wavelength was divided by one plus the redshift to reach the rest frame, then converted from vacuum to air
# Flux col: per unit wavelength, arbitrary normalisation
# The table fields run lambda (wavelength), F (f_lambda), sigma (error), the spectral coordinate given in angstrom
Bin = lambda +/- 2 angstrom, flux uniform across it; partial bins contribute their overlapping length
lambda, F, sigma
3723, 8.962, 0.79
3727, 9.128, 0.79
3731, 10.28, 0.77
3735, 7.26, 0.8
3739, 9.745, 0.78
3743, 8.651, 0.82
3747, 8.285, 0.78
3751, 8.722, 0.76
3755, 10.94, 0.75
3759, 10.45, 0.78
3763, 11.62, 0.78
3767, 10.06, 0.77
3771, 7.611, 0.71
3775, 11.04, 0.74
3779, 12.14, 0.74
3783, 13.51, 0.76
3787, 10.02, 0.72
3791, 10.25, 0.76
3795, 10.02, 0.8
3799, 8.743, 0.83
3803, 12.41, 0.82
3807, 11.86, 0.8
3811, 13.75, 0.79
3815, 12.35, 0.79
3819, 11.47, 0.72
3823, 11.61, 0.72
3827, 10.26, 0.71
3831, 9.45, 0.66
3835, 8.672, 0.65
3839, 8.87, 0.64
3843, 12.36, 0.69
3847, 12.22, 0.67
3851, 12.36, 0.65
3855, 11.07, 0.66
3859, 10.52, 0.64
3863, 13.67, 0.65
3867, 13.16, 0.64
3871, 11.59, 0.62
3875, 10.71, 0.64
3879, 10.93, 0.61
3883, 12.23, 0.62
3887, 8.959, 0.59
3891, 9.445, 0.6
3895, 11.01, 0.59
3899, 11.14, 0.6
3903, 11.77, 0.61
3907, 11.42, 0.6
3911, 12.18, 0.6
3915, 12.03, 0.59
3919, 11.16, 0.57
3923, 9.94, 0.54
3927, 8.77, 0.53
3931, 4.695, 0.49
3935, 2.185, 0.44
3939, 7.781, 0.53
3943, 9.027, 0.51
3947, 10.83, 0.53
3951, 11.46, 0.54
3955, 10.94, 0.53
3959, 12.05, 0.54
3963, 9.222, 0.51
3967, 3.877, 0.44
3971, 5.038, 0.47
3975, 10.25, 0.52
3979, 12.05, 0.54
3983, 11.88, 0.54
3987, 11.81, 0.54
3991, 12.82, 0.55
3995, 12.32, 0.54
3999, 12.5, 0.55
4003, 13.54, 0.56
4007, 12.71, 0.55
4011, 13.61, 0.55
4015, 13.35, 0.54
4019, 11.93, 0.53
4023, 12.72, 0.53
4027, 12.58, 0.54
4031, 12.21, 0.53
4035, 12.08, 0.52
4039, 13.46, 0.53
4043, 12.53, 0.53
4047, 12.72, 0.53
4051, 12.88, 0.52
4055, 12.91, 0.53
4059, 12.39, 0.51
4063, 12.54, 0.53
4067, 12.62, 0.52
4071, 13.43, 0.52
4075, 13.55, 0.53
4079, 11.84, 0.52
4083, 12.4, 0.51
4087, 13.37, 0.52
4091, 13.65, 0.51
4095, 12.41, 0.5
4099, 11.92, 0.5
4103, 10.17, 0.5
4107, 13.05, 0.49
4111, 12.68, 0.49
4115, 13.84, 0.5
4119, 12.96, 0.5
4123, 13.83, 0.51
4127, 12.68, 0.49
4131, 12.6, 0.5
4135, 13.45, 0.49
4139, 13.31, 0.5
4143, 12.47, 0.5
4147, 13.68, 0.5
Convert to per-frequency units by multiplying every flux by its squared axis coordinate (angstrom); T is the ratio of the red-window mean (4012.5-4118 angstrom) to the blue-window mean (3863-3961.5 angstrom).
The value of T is 1.3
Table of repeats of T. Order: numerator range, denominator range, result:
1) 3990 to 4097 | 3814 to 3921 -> 1.25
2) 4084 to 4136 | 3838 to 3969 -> 1.38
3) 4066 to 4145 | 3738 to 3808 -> 1.47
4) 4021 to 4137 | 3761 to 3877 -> 1.30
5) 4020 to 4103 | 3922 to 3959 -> 1.57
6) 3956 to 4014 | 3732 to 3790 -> 1.24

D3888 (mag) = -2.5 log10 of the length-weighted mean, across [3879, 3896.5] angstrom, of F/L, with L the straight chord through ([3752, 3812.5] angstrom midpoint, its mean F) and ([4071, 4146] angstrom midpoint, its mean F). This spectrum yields 0.105 mag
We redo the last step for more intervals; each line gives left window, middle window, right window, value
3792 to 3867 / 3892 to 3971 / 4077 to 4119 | 0.236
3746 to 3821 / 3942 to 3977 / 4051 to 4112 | 0.278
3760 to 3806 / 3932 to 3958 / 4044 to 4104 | 0.332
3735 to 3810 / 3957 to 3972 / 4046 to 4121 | 0.459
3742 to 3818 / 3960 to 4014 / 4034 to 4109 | 0.107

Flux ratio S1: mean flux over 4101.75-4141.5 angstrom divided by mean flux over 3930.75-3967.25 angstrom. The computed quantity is 1.5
